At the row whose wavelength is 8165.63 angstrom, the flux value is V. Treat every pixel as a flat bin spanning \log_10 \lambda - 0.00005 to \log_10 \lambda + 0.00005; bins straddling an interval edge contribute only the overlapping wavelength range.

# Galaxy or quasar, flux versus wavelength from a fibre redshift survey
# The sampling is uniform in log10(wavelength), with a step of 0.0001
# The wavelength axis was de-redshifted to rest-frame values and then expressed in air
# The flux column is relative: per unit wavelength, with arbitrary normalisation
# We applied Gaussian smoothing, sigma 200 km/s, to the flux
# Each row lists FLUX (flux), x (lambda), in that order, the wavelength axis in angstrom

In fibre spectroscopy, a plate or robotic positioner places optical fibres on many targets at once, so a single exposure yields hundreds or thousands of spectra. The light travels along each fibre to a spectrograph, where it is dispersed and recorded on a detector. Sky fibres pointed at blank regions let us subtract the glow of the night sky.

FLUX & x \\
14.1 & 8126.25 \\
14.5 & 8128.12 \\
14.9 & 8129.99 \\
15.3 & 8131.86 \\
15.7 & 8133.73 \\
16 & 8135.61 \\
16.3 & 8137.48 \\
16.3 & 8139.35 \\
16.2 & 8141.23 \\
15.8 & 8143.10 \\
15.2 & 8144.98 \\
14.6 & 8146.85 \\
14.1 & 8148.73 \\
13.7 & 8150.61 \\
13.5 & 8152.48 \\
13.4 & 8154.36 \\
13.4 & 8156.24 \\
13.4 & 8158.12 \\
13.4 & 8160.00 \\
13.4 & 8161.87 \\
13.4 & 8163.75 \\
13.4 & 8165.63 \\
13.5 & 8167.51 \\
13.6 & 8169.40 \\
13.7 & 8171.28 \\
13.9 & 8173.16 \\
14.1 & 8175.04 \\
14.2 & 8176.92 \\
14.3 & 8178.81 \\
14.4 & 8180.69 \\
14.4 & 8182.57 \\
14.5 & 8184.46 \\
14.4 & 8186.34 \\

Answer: 13.4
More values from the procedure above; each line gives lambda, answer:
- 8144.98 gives 15.2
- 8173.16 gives 13.9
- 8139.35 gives 16.3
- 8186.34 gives 14.4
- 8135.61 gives 16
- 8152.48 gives 13.5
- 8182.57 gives 14.4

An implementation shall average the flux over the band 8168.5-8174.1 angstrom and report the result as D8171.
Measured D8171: 13.7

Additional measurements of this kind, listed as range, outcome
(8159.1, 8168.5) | 13.4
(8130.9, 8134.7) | 15.5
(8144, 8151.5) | 14.4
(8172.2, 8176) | 14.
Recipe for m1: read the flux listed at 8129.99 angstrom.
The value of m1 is 14.9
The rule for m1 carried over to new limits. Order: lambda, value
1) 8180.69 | 14.4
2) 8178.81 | 14.3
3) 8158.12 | 13.4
